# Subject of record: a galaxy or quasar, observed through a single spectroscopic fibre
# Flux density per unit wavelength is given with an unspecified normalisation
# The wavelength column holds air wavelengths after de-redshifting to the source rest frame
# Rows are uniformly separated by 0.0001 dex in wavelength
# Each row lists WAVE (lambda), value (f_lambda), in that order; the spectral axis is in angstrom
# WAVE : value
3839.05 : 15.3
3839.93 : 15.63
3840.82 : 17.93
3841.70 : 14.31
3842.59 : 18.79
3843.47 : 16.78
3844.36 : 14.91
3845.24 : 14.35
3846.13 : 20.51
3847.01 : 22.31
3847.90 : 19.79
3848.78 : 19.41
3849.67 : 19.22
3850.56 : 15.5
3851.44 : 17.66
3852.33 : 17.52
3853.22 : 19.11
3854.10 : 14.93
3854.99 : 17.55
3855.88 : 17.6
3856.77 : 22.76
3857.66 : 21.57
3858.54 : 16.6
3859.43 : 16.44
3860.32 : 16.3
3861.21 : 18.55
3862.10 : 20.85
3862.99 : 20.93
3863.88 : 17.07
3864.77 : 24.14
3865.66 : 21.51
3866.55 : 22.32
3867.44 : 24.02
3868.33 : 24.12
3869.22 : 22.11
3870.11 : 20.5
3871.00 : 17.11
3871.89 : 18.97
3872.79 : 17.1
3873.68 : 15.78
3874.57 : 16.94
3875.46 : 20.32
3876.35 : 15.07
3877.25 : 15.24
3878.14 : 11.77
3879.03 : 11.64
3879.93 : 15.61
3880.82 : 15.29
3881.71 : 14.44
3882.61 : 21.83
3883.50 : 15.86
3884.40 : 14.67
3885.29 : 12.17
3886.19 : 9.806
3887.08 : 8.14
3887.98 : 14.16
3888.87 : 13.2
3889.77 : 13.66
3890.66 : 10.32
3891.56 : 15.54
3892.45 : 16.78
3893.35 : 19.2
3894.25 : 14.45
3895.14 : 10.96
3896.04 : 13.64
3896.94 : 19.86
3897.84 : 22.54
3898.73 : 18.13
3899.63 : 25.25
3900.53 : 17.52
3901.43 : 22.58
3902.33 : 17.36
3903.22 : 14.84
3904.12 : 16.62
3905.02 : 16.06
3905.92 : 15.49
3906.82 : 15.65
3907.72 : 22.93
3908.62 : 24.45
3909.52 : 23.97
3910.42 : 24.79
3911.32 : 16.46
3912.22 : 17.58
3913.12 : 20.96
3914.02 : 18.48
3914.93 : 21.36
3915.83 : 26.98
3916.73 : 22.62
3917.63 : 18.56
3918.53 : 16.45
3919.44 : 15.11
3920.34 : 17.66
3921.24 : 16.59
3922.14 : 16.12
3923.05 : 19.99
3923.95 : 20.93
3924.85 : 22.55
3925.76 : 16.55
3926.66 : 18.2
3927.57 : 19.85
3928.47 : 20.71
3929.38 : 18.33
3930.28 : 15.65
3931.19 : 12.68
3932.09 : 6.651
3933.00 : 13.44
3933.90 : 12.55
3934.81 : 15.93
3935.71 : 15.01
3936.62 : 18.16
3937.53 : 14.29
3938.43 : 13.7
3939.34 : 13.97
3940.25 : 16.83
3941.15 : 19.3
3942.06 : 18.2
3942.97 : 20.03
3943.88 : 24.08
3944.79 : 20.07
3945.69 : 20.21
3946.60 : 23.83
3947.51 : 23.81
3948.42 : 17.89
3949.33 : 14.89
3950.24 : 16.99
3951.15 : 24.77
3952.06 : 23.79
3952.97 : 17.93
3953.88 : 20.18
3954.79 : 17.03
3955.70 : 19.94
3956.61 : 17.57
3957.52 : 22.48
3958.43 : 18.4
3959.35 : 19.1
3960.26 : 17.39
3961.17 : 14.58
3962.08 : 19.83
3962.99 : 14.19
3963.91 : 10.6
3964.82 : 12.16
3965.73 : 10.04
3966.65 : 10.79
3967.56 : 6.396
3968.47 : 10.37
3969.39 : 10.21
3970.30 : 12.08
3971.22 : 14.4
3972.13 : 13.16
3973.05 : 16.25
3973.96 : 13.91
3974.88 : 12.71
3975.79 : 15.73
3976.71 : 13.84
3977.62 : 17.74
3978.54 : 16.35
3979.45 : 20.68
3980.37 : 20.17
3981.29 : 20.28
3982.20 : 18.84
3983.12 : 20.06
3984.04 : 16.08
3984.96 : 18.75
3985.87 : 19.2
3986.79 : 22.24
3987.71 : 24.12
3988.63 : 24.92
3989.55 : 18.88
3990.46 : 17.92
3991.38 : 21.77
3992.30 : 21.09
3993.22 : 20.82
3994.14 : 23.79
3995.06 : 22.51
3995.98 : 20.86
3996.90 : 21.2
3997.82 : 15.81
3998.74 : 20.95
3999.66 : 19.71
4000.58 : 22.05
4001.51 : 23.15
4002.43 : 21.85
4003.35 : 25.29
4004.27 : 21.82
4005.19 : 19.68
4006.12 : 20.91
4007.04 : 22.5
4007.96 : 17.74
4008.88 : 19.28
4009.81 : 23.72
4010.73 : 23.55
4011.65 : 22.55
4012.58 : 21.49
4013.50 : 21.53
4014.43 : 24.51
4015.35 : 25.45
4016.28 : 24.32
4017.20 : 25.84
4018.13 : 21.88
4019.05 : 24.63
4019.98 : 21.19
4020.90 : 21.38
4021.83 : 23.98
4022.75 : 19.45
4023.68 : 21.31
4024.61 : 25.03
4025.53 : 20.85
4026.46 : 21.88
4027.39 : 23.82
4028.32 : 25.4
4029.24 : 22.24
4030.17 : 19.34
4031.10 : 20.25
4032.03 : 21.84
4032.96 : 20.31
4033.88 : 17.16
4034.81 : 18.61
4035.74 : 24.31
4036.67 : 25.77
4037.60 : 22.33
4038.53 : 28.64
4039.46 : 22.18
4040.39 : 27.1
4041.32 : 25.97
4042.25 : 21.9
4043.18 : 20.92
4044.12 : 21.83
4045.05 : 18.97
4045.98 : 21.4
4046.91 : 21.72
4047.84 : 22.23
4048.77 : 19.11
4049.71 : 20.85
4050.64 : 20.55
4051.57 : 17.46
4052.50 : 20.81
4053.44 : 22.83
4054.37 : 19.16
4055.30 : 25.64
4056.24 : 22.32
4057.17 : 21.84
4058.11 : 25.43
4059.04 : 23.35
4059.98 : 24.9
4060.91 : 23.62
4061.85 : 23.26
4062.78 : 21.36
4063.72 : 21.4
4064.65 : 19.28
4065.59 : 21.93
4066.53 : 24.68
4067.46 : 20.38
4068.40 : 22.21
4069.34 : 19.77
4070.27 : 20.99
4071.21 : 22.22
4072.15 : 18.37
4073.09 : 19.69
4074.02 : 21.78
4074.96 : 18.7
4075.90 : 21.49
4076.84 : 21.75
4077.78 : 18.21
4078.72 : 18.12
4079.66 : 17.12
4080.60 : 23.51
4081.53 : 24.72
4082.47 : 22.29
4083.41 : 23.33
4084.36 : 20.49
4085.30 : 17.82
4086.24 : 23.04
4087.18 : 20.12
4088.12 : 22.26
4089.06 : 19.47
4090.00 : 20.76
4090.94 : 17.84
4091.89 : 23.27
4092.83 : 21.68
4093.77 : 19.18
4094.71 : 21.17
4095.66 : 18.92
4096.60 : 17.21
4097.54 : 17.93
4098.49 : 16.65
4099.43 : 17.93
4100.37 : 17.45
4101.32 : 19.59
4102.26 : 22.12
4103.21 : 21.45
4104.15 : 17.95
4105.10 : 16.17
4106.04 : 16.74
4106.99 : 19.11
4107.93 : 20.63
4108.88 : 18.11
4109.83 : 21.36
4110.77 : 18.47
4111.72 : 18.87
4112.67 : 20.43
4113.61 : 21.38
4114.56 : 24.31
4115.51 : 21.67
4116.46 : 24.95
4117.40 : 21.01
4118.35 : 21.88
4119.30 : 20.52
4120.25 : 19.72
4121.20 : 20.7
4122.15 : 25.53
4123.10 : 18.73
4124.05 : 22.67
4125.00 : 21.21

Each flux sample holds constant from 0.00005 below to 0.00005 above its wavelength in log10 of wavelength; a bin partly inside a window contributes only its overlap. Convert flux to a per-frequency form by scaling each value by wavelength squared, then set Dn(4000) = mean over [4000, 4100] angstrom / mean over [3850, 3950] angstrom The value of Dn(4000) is 1.31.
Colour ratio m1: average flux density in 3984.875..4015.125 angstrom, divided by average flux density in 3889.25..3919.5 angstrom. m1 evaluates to 1.16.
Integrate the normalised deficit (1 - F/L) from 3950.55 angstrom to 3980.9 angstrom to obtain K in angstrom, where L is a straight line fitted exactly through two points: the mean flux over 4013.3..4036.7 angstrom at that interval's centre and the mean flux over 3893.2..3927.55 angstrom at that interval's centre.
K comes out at 6.85 angstrom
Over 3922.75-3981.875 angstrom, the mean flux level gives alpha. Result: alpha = 16.8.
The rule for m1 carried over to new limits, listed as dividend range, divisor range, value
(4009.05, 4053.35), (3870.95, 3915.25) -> 1.32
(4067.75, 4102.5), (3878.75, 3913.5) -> 1.20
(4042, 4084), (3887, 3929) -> 1.17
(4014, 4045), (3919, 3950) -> 1.30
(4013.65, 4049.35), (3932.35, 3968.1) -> 1.31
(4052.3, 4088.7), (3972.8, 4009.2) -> 1.09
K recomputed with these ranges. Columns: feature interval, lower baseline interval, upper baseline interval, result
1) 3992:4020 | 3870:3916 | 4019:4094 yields -2.46 angstrom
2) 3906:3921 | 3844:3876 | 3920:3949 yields -1.71 angstrom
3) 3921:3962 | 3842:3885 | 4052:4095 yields 2.77 angstrom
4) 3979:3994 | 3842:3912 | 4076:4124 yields -1.16 angstrom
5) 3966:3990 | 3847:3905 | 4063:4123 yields 3.09 angstrom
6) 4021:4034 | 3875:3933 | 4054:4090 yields -0.91 angstrom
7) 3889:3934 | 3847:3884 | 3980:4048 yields 3.48 angstrom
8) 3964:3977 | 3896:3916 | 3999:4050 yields 5.47 angstrom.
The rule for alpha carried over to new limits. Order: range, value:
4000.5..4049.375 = 22.3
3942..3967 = 18.3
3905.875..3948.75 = 18.5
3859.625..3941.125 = 17.5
